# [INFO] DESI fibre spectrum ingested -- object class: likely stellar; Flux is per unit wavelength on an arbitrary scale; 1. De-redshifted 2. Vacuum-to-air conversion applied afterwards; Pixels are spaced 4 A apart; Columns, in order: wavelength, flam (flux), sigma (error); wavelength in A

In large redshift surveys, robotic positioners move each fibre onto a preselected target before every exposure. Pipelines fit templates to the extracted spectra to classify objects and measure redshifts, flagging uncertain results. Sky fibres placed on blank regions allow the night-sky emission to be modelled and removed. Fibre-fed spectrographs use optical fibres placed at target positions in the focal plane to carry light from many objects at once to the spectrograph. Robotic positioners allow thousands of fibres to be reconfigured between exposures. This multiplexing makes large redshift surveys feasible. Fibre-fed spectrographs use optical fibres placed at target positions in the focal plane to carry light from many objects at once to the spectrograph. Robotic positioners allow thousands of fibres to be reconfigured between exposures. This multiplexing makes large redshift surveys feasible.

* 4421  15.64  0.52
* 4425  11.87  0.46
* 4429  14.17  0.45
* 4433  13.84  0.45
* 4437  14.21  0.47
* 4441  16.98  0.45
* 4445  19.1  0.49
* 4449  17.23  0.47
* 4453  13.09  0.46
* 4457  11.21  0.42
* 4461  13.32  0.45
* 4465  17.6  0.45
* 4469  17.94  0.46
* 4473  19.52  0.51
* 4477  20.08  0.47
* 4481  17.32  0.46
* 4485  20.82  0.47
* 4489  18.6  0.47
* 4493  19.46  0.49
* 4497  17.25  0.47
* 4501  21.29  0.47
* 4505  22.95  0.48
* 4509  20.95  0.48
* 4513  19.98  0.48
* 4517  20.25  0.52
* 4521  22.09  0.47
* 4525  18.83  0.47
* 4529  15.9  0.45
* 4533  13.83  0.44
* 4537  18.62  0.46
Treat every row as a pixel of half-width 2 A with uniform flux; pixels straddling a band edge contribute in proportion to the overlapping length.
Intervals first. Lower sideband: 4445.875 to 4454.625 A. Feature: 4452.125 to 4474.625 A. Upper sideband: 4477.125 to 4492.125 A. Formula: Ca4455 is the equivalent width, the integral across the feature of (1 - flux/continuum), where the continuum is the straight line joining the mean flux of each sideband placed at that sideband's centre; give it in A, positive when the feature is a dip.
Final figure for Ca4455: 2.1 A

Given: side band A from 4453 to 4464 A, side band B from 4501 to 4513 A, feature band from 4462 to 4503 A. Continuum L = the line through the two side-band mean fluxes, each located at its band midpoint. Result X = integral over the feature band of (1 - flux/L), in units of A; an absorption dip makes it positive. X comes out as -4.5 A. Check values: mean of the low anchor 12.9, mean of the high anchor 21.5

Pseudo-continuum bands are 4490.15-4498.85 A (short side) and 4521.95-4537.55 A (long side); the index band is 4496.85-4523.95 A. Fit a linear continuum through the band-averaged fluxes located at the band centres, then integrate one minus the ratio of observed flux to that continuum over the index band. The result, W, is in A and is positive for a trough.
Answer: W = -4.7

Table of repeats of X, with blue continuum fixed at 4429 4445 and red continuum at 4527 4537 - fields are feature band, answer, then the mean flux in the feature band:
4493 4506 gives -3.8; 20.1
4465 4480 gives -3.2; 18.8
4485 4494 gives -2.2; 19.4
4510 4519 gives -2.7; 20.2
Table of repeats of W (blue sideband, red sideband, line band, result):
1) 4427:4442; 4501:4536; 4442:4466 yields 0.74 A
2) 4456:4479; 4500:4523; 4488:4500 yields 0.51 A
